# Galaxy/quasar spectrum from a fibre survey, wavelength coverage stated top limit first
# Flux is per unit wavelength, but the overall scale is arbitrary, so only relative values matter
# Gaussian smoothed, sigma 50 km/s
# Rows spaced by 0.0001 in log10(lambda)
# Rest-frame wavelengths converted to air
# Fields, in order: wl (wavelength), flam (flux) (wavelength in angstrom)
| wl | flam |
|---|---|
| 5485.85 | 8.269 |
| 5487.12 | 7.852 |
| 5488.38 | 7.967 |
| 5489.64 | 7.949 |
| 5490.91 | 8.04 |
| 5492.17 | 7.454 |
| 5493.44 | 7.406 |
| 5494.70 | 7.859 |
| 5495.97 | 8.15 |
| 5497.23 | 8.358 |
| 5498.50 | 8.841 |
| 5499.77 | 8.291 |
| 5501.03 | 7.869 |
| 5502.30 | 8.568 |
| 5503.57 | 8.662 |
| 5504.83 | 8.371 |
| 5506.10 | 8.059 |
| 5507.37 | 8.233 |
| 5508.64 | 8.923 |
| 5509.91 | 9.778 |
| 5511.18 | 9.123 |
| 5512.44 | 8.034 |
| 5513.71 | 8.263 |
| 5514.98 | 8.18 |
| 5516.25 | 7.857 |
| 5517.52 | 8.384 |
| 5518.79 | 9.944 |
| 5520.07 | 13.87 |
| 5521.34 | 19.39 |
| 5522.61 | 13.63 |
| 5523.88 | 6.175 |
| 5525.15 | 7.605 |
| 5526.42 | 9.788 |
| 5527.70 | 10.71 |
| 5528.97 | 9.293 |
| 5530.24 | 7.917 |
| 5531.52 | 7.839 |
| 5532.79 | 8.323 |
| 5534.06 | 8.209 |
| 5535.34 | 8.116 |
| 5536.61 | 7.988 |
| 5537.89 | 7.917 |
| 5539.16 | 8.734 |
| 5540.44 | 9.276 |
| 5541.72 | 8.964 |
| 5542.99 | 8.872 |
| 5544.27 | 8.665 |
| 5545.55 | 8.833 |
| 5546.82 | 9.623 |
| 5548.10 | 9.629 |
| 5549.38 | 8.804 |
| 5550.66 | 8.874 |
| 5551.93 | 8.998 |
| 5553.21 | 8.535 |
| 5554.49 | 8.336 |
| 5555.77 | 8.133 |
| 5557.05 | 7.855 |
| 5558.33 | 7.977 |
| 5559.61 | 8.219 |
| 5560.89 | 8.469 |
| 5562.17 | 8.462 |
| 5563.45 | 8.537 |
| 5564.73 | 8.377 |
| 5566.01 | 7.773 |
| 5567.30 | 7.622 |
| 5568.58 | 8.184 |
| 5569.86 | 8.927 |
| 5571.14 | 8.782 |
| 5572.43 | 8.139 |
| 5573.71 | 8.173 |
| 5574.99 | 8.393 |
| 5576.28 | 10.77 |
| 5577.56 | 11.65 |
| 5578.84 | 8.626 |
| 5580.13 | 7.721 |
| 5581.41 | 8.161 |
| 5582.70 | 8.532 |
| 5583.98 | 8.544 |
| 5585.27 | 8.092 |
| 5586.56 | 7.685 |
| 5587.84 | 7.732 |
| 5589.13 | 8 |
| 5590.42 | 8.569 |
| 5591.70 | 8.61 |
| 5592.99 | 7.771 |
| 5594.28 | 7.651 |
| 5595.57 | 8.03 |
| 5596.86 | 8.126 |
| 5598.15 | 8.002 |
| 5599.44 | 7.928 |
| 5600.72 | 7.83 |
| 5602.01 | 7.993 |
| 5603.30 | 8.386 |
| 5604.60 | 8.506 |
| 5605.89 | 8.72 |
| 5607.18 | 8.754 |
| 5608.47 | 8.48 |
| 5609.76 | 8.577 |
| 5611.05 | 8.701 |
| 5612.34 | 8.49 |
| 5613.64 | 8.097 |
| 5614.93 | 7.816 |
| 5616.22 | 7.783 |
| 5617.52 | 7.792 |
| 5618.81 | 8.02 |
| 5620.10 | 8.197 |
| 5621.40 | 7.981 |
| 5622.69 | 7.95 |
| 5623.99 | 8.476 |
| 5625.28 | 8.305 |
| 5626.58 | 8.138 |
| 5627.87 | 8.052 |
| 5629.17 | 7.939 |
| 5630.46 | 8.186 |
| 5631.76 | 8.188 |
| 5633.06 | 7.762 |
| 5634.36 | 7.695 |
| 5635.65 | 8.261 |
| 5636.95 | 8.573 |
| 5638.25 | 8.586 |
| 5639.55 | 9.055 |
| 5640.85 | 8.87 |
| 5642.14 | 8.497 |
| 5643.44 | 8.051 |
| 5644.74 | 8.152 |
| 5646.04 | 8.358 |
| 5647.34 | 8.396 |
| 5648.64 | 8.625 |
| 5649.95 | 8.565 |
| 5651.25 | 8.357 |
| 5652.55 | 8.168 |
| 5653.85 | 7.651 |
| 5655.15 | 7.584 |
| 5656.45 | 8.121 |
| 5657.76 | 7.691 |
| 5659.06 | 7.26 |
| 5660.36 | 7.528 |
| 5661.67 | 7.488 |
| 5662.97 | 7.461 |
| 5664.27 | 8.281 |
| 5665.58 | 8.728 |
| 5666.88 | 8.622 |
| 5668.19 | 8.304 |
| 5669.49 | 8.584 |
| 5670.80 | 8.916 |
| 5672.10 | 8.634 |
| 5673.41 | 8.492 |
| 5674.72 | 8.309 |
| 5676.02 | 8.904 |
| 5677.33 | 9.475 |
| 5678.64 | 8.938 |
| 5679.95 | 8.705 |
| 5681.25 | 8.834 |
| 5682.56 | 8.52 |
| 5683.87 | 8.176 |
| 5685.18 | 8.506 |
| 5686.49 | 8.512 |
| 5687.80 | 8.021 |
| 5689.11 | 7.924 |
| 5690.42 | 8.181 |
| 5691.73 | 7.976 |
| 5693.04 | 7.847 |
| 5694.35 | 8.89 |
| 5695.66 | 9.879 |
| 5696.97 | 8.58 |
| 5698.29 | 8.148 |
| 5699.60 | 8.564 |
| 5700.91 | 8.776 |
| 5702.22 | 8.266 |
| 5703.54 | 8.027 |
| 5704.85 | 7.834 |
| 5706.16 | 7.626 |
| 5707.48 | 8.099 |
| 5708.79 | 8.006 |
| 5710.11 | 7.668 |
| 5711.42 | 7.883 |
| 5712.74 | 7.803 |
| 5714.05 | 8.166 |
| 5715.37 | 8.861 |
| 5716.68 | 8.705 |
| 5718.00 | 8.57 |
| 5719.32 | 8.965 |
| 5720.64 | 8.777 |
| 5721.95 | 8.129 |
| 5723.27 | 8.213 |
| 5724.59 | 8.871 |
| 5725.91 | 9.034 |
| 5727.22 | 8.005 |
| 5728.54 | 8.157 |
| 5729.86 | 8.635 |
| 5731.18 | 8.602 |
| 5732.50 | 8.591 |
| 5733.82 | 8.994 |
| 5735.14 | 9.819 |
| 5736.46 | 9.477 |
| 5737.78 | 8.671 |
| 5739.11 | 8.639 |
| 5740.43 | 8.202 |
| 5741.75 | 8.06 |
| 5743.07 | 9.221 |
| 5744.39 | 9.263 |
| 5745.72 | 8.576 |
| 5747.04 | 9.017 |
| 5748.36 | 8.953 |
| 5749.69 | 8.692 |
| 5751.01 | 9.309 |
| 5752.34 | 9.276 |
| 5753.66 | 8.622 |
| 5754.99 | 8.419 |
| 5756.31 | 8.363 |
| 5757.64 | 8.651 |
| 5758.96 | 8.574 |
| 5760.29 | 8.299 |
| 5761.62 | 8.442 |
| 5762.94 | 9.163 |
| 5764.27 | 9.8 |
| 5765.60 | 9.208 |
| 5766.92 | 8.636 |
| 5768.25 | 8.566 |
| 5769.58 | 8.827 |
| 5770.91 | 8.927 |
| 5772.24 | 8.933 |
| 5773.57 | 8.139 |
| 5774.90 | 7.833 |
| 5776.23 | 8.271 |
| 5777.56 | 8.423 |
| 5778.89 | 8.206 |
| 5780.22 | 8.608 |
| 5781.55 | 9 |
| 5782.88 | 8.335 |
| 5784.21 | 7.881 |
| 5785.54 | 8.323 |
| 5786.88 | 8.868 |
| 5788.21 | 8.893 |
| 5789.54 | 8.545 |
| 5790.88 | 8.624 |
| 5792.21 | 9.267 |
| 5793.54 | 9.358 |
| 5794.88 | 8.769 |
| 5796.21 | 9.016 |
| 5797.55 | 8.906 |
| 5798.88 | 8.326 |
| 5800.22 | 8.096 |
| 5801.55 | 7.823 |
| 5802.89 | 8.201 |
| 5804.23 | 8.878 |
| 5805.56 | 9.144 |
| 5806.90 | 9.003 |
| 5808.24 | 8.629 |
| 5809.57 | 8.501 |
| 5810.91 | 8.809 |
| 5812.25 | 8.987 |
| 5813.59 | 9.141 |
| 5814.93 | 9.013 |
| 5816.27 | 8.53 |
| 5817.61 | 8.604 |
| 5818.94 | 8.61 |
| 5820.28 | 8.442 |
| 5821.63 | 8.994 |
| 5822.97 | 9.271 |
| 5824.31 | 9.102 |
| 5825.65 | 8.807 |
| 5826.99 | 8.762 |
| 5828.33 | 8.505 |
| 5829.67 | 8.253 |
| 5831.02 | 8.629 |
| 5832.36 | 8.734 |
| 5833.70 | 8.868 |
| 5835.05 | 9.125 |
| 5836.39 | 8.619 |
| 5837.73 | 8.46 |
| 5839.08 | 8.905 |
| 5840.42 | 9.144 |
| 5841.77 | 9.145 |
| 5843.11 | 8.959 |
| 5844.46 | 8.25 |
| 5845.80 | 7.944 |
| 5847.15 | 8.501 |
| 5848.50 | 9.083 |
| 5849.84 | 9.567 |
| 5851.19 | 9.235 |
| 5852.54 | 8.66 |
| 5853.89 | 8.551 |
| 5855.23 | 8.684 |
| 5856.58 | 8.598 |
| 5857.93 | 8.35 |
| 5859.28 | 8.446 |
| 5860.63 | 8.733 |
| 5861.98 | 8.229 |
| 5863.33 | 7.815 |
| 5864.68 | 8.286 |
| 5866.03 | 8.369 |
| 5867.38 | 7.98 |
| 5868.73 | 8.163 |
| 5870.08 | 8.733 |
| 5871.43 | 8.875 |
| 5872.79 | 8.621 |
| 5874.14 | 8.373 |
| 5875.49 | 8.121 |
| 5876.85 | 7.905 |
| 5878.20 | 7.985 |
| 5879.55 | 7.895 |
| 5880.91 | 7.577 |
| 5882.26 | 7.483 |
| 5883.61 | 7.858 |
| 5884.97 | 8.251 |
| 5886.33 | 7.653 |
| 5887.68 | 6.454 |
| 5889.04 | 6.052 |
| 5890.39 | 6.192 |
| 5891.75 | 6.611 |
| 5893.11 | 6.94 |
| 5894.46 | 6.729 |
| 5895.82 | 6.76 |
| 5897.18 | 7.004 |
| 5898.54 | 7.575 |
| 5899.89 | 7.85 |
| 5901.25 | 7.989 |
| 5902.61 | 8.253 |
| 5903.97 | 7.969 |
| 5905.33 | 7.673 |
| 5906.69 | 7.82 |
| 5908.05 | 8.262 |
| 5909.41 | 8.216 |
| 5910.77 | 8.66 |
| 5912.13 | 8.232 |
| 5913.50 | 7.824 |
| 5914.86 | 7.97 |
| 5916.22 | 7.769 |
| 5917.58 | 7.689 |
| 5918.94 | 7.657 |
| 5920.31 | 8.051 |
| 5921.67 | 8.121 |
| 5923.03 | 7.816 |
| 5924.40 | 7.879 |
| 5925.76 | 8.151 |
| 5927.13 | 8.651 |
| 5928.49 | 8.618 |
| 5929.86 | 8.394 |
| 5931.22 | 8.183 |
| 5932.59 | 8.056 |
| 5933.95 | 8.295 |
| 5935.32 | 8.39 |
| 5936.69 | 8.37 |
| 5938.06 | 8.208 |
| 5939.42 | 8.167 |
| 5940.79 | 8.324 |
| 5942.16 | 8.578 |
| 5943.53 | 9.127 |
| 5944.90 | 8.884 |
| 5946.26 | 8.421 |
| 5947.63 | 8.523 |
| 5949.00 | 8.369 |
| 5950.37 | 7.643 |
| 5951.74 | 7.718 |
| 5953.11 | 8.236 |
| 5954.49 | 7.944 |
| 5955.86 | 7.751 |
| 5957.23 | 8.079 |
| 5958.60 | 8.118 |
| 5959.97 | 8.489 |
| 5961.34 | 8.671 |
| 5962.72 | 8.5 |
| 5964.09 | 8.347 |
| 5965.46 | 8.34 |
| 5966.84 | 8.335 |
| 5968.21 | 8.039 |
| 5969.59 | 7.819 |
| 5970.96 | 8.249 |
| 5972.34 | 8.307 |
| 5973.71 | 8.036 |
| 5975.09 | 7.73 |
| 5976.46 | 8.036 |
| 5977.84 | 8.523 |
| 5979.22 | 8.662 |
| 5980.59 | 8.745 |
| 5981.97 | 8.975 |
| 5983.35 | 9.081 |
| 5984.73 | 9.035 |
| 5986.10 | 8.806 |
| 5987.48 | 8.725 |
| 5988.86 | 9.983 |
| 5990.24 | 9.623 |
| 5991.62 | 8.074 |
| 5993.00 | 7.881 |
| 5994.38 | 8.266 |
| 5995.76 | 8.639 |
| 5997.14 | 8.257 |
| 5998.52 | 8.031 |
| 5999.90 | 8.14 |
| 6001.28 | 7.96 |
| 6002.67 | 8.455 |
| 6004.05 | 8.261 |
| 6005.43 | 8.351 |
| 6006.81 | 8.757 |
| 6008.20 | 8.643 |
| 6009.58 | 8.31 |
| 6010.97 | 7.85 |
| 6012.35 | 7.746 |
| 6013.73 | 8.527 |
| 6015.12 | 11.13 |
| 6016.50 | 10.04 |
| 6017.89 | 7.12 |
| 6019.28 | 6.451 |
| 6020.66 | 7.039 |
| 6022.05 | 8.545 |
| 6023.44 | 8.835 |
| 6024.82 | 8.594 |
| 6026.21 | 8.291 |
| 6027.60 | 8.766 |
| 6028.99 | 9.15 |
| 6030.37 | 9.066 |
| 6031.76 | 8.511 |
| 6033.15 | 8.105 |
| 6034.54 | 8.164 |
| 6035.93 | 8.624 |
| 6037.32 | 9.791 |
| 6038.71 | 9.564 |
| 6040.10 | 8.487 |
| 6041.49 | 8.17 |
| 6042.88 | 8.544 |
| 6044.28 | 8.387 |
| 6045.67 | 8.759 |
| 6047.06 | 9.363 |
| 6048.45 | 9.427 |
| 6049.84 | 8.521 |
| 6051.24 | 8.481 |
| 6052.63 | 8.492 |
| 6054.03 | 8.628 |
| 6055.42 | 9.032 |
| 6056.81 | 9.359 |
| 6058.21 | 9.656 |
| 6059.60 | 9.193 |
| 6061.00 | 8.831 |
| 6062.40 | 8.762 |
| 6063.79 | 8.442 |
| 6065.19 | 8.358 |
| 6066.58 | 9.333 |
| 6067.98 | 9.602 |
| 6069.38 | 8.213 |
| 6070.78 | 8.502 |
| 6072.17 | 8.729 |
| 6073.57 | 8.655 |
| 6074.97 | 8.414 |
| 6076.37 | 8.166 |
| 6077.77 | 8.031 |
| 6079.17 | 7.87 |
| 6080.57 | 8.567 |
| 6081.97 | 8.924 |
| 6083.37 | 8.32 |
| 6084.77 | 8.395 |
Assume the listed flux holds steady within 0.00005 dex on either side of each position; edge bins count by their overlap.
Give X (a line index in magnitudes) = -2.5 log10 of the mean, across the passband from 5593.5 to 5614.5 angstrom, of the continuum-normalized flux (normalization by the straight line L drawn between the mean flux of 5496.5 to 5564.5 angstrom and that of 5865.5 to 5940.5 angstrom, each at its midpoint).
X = 0.06 mag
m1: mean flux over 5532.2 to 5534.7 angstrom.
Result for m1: 8.27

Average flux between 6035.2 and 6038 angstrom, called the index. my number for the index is 9.19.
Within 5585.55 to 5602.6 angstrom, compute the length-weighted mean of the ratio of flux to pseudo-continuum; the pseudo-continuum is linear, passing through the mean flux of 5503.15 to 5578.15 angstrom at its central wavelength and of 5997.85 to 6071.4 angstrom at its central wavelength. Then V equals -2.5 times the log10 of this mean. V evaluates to 0.12 mag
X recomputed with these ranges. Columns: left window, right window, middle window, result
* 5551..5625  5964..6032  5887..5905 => 0.18 mag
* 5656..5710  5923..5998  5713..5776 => -0.05 mag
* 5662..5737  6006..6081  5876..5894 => 0.17 mag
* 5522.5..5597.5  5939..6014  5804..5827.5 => -0.05 mag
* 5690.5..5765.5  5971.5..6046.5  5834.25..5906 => 0.06 mag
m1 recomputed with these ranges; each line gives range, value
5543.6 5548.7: 9.18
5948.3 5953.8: 7.99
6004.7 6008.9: 8.58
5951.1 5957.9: 7.94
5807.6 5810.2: 8.59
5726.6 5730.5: 8.26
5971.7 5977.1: 8.04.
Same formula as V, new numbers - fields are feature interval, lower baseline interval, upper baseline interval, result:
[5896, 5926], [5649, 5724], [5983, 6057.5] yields 0.08 mag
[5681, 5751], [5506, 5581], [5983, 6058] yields 0.04 mag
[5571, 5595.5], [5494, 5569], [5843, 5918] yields 0.03 mag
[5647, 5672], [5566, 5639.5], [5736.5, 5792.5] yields 0.04 mag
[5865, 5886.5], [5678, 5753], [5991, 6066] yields 0.06 mag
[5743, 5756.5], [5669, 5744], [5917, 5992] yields -0.05 mag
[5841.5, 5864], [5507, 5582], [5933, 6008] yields -0.01 mag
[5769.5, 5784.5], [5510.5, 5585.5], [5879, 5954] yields -0.02 mag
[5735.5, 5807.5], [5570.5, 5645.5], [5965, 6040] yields -0.04 mag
